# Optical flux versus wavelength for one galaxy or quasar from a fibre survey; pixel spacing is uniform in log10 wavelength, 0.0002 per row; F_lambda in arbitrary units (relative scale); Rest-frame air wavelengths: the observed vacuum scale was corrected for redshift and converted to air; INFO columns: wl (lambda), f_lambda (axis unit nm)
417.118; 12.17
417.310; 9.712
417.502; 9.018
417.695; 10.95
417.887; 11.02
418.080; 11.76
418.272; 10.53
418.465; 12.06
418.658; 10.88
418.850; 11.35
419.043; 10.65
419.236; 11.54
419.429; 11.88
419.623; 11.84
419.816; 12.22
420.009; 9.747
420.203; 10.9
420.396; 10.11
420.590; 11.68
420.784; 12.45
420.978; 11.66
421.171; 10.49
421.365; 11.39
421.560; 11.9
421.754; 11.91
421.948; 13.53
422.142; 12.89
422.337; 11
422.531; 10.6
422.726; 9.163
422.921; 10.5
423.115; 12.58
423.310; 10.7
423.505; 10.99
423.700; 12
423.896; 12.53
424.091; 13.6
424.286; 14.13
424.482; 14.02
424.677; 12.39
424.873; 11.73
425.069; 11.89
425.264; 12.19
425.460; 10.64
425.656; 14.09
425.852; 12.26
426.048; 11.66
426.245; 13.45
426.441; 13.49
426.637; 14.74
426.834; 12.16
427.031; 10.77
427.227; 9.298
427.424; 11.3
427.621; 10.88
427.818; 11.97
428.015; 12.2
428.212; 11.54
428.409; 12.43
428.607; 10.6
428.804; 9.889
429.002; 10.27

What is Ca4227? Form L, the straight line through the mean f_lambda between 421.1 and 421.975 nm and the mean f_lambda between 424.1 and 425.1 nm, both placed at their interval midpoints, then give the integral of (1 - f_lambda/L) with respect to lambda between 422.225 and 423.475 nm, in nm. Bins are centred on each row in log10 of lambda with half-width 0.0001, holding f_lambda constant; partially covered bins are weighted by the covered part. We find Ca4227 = 0.15 nm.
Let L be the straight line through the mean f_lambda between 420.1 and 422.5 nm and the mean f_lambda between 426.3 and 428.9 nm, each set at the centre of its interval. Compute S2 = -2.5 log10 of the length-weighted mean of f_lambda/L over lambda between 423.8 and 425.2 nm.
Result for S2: -0.11 mag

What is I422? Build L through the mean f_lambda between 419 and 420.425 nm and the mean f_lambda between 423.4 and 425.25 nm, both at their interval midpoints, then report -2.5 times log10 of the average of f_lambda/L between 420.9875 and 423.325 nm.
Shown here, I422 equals 0.04 mag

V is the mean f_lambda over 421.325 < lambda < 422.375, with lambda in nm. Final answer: 12.2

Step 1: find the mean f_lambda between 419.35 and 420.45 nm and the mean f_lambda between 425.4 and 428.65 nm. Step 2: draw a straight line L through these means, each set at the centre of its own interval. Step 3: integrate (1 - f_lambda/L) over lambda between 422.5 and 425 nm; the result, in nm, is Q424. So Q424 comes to -0.07 nm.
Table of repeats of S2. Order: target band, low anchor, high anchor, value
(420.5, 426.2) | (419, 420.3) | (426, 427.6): -0.026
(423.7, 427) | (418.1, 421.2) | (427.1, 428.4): -0.132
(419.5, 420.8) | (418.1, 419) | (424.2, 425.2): 0.040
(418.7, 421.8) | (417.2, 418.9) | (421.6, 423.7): -0.023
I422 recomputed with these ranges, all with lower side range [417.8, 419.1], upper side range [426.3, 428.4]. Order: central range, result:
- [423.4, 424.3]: -0.08 mag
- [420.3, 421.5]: 0.01 mag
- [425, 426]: -0.04 mag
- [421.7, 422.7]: -0.03 mag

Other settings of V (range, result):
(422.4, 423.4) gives 10.7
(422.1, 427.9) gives 12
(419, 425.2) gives 11.7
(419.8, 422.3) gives 11.6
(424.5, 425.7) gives 12.2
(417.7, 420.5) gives 11.2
